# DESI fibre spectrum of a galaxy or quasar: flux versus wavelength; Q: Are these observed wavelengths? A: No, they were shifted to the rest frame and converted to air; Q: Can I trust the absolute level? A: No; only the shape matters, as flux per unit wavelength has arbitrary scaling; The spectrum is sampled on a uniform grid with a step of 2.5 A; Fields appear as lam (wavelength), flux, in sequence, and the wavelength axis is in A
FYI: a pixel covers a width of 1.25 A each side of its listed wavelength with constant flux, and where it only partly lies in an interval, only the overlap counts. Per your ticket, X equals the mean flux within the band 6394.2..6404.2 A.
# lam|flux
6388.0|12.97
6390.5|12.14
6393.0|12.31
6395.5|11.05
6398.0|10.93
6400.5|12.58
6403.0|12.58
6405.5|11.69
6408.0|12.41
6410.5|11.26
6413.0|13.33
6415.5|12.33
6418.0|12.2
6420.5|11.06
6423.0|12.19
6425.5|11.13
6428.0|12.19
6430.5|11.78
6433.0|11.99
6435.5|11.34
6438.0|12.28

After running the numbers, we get 11.8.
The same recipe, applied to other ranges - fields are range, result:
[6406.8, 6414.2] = 12.3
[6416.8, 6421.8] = 11.6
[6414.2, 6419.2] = 12.3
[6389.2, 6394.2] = 12.2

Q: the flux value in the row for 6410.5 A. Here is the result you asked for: 11.26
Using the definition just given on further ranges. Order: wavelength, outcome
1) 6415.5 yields 12.33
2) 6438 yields 12.28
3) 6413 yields 13.33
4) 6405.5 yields 11.69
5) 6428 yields 12.19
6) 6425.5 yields 11.13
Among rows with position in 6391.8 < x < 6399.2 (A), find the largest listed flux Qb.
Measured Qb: 12.31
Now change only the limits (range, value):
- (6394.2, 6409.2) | 12.58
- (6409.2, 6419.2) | 13.33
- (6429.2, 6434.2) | 11.99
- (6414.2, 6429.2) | 12.33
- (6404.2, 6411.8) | 12.41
